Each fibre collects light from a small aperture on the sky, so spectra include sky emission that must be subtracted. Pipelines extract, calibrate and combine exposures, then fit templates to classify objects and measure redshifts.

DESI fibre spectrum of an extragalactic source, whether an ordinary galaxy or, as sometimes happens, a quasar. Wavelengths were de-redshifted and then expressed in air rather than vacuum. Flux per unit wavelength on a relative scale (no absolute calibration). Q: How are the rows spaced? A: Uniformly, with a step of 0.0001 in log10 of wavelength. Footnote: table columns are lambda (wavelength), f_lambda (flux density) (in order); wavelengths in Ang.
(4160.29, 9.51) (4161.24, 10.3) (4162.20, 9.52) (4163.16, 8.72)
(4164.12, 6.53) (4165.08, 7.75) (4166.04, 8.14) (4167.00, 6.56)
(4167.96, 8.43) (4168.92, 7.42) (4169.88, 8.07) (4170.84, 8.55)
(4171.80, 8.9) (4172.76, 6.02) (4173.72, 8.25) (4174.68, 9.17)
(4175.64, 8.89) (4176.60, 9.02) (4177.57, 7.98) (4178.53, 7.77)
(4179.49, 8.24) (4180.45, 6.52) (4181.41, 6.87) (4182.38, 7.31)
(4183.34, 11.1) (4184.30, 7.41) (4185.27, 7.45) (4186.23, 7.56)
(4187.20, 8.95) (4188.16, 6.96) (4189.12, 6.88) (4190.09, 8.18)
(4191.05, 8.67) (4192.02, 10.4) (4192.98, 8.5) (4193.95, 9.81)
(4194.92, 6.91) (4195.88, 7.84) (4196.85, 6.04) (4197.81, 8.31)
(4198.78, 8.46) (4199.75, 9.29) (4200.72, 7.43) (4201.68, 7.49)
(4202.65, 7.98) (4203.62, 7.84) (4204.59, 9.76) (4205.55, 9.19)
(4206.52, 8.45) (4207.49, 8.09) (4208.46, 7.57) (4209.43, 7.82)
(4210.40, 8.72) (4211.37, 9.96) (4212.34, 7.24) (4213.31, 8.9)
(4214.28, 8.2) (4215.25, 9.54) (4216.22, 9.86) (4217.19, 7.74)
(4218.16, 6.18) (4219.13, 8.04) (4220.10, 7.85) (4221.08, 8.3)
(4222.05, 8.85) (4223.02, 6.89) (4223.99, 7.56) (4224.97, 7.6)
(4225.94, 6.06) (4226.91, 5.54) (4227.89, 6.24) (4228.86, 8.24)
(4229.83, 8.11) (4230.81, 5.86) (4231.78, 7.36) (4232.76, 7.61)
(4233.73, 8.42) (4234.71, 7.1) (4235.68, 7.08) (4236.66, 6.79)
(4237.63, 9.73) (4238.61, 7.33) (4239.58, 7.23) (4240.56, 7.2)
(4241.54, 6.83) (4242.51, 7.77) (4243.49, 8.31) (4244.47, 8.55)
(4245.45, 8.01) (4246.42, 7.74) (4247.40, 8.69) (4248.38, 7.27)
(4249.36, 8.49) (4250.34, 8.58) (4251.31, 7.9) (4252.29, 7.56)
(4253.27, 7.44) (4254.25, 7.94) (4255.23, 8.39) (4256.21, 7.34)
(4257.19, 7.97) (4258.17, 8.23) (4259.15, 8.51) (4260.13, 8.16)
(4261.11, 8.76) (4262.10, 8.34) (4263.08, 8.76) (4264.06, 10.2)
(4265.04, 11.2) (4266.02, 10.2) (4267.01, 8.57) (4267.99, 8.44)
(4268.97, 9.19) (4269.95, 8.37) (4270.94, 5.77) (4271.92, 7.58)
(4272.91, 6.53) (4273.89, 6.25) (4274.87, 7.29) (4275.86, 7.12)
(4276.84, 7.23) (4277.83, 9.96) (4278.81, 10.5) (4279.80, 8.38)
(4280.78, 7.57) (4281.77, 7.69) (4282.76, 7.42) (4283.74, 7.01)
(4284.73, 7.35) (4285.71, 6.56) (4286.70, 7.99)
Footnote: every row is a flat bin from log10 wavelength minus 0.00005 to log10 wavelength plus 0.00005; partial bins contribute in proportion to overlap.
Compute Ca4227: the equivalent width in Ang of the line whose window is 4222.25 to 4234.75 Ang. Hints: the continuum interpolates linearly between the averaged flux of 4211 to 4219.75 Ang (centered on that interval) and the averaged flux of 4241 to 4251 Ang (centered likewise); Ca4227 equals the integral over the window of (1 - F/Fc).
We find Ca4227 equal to 1.6 Ang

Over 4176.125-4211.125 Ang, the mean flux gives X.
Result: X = 8.14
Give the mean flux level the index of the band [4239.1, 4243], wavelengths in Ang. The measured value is 7.25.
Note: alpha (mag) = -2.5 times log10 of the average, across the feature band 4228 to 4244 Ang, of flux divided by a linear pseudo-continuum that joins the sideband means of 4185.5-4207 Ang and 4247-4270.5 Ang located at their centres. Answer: 0.12 mag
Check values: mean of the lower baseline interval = 8.22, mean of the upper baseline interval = 8.51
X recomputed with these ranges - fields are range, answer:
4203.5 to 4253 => 7.88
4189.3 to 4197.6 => 8.24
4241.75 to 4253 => 8.04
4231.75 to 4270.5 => 8.2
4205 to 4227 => 8.06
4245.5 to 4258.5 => 7.97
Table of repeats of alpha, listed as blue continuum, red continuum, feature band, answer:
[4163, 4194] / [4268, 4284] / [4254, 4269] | -0.12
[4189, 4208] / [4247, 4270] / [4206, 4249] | 0.08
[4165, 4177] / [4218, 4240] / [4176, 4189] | 0.01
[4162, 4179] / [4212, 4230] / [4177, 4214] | -0.03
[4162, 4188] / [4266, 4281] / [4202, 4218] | -0.06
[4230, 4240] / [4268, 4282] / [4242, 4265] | -0.09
